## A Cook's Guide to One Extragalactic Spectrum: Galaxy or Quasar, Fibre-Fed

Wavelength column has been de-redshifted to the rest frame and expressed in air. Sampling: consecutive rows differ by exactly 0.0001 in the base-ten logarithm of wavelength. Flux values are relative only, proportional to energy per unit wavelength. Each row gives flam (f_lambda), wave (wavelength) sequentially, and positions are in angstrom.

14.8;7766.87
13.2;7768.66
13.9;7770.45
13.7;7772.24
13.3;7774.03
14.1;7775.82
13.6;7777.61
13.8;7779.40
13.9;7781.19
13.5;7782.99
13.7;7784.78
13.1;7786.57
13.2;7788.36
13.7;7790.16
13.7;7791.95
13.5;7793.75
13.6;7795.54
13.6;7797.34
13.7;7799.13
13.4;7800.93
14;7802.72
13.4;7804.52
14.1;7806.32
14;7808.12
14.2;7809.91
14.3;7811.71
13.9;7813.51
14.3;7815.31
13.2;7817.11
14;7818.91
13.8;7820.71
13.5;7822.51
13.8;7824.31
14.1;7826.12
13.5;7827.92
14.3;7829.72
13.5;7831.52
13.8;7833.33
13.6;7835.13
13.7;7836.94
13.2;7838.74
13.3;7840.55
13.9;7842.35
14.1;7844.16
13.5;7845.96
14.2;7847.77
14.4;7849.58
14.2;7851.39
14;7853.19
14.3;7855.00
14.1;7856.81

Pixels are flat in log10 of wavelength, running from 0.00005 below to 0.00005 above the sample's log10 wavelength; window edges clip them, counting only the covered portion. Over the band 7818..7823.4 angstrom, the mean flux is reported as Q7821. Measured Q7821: 13.8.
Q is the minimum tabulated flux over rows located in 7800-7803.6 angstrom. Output 13.4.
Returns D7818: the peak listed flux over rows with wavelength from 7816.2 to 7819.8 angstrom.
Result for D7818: 14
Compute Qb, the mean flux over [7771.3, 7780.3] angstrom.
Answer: 13.7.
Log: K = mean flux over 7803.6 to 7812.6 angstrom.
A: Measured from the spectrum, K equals 14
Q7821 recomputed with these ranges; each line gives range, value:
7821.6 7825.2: 13.7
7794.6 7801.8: 13.6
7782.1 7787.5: 13.5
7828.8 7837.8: 13.8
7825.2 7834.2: 13.8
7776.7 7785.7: 13.7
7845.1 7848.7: 13.8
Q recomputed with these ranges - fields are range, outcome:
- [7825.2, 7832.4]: 13.5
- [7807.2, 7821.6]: 13.2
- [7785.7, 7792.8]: 13.1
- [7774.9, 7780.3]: 13.6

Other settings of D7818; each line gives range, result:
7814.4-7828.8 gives 14.3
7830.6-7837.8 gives 13.8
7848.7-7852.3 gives 14.4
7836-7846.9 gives 14.1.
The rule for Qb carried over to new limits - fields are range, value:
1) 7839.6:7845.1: 13.8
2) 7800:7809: 13.8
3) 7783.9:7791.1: 13.4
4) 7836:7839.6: 13.5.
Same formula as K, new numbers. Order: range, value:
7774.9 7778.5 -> 13.8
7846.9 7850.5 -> 14.3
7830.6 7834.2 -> 13.6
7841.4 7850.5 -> 14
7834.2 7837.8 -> 13.6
